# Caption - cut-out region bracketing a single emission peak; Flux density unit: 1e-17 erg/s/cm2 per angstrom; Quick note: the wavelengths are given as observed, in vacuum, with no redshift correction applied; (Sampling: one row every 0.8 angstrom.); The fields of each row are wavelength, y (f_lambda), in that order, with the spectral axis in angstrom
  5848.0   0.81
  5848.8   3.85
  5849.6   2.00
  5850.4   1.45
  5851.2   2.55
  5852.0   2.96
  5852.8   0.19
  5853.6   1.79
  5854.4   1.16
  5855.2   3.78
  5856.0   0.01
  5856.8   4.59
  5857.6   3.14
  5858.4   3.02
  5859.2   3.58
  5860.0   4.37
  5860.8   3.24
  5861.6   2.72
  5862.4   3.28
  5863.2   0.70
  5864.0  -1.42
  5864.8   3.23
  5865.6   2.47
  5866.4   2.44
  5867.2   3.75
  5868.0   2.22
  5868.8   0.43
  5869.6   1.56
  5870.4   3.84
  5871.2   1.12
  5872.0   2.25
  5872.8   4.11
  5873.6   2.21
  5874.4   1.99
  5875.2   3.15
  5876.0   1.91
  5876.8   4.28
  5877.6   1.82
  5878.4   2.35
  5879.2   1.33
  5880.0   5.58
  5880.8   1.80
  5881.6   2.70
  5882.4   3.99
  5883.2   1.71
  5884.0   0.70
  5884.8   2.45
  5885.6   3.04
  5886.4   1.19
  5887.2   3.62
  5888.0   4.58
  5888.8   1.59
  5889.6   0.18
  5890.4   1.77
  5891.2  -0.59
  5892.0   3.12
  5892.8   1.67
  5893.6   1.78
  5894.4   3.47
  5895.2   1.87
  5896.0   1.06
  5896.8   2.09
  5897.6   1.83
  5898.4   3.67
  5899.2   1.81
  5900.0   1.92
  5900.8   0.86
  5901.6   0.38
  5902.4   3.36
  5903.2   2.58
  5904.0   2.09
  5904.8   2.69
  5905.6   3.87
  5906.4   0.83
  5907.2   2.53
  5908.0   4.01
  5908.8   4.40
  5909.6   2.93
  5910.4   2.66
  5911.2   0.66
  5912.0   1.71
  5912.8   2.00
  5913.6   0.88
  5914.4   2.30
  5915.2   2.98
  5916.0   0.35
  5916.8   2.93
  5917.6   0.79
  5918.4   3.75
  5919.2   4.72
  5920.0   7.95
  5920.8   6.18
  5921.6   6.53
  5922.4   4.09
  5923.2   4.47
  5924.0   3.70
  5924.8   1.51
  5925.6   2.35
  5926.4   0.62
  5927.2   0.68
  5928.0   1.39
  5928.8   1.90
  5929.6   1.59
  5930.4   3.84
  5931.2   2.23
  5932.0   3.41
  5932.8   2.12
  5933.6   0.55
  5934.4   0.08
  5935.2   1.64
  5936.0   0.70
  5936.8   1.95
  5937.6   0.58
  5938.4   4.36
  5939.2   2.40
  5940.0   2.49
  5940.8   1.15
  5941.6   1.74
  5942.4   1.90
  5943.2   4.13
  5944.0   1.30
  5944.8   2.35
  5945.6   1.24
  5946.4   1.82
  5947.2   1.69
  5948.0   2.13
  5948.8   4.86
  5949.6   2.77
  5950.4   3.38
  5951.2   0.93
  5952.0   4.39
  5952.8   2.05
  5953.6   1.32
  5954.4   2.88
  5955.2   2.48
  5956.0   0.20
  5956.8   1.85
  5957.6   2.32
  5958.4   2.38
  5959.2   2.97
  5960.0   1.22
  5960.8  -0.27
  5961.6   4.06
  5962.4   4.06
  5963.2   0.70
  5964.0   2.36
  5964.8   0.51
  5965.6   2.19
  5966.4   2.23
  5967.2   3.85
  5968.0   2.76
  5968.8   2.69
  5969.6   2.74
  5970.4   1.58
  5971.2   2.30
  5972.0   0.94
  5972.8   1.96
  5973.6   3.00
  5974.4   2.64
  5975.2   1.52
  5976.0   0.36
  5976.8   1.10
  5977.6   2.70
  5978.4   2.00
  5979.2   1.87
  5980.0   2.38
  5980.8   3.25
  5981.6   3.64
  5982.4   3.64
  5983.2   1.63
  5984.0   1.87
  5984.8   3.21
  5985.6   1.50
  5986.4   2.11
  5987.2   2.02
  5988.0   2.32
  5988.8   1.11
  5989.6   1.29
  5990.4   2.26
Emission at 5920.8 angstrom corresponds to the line H-beta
